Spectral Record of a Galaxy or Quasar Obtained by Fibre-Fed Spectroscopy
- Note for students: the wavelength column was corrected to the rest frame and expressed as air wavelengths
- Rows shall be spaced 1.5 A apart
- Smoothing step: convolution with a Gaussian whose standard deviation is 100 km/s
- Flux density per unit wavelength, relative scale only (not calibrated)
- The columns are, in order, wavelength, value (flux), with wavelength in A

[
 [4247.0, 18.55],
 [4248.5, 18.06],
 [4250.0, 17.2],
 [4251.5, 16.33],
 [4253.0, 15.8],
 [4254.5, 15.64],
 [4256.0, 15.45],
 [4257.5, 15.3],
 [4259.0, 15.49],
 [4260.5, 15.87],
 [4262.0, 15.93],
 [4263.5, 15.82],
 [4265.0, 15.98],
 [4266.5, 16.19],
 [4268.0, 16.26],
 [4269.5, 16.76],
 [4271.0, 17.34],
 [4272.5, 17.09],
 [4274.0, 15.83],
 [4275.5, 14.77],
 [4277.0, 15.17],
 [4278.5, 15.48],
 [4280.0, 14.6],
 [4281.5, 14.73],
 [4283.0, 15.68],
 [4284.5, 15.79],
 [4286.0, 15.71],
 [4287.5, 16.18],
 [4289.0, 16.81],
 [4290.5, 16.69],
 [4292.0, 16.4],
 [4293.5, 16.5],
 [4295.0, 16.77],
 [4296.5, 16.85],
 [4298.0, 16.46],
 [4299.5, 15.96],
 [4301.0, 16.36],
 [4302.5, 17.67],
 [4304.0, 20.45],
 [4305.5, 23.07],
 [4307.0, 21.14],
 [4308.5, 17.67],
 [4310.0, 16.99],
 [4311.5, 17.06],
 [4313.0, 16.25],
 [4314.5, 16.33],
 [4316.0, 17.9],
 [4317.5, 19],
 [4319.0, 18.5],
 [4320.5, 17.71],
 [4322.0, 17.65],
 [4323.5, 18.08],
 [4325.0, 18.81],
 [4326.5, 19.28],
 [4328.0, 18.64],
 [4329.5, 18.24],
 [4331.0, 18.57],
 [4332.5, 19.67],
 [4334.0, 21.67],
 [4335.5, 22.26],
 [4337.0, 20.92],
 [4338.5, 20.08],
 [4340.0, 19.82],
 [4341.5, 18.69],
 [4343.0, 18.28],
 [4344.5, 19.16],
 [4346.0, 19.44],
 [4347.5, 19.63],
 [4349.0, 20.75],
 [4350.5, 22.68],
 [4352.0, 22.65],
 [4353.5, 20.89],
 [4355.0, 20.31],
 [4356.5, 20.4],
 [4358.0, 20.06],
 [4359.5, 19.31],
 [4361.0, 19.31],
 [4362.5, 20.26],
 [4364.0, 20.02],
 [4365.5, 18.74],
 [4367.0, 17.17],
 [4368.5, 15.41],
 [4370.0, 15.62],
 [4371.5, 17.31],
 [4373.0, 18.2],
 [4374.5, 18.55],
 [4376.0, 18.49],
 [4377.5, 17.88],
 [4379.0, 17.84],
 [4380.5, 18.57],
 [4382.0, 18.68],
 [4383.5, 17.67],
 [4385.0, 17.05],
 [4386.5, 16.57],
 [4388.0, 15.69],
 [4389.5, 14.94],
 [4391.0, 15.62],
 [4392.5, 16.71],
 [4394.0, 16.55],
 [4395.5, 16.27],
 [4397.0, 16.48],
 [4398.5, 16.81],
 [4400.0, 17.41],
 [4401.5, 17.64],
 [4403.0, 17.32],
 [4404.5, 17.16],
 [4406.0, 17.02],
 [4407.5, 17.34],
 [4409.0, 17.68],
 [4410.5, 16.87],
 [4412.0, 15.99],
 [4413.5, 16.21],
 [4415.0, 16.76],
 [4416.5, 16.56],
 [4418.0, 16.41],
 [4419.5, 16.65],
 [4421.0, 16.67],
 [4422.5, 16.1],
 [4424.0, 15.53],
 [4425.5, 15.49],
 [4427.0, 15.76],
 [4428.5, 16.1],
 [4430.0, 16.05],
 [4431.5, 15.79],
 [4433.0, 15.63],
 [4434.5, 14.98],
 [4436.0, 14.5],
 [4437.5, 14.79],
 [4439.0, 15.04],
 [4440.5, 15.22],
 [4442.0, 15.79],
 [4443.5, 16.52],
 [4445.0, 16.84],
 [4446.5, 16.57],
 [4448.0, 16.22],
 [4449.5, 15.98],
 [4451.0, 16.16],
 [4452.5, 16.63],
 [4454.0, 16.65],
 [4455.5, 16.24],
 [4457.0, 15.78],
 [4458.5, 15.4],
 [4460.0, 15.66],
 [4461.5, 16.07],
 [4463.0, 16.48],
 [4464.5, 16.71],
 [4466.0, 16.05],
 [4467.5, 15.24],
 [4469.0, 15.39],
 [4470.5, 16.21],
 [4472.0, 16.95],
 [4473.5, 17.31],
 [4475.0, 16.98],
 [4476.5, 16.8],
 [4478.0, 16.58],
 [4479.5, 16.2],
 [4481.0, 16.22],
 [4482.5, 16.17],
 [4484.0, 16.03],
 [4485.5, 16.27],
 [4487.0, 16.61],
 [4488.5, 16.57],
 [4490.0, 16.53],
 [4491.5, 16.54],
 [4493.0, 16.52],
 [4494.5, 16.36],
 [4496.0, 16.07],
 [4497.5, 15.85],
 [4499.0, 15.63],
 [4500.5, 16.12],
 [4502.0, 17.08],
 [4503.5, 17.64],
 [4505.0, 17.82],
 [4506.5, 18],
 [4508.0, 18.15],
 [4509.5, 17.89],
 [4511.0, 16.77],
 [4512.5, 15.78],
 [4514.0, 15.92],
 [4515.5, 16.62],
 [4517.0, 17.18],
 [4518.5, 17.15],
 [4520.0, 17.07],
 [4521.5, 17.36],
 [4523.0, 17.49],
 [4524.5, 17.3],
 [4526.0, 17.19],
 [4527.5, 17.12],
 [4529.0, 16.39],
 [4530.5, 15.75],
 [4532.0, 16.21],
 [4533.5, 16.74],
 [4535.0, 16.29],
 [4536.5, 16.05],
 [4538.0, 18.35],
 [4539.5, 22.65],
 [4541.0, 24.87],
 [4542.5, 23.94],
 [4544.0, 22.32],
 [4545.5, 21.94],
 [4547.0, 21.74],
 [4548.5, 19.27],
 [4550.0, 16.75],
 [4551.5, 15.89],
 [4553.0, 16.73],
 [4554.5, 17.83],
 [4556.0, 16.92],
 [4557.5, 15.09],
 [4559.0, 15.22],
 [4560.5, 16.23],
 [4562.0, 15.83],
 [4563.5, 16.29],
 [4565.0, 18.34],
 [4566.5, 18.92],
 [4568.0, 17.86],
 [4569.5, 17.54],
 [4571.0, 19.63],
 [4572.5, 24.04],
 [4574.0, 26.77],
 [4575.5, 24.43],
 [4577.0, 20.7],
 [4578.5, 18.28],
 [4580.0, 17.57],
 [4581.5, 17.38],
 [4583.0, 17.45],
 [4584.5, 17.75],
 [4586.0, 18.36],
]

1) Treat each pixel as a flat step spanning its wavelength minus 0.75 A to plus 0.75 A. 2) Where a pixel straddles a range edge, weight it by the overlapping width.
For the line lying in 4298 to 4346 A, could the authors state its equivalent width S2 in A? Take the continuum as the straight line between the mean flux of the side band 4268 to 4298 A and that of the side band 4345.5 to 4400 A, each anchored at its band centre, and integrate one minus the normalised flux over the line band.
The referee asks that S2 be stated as -4.81 A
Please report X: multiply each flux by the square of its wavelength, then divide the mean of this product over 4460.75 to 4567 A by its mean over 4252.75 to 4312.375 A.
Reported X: 1.16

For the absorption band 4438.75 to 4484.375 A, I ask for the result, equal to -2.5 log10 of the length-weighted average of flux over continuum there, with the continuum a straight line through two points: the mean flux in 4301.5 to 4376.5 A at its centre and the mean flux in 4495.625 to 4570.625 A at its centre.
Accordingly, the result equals 0.12 mag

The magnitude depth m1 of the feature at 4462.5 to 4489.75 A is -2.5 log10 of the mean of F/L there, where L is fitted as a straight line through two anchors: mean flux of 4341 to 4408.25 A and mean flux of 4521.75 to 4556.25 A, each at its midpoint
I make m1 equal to 0.13 mag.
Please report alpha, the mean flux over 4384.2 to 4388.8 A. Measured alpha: 16.4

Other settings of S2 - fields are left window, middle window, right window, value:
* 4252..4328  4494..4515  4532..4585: 1.94 A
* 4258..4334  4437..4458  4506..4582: 2.13 A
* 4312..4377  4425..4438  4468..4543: 1.84 A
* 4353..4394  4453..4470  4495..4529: 1.32 A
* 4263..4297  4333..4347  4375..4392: -2.77 A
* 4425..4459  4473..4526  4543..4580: 1.73 A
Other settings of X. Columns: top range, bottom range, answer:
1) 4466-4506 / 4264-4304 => 1.11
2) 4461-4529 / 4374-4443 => 1.05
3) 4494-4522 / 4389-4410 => 1.05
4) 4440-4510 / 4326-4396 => 0.92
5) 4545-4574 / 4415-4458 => 1.20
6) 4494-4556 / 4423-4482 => 1.15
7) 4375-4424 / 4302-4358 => 0.90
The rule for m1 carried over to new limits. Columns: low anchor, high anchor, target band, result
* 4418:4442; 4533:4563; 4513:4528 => 0.05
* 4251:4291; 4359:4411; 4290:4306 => -0.08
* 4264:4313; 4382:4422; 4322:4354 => -0.19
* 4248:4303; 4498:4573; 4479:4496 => 0.07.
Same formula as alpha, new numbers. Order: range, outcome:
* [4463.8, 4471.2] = 15.9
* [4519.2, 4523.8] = 17.3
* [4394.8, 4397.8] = 16.4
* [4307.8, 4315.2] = 16.9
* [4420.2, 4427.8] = 15.9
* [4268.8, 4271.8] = 17.1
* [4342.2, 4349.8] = 19.5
